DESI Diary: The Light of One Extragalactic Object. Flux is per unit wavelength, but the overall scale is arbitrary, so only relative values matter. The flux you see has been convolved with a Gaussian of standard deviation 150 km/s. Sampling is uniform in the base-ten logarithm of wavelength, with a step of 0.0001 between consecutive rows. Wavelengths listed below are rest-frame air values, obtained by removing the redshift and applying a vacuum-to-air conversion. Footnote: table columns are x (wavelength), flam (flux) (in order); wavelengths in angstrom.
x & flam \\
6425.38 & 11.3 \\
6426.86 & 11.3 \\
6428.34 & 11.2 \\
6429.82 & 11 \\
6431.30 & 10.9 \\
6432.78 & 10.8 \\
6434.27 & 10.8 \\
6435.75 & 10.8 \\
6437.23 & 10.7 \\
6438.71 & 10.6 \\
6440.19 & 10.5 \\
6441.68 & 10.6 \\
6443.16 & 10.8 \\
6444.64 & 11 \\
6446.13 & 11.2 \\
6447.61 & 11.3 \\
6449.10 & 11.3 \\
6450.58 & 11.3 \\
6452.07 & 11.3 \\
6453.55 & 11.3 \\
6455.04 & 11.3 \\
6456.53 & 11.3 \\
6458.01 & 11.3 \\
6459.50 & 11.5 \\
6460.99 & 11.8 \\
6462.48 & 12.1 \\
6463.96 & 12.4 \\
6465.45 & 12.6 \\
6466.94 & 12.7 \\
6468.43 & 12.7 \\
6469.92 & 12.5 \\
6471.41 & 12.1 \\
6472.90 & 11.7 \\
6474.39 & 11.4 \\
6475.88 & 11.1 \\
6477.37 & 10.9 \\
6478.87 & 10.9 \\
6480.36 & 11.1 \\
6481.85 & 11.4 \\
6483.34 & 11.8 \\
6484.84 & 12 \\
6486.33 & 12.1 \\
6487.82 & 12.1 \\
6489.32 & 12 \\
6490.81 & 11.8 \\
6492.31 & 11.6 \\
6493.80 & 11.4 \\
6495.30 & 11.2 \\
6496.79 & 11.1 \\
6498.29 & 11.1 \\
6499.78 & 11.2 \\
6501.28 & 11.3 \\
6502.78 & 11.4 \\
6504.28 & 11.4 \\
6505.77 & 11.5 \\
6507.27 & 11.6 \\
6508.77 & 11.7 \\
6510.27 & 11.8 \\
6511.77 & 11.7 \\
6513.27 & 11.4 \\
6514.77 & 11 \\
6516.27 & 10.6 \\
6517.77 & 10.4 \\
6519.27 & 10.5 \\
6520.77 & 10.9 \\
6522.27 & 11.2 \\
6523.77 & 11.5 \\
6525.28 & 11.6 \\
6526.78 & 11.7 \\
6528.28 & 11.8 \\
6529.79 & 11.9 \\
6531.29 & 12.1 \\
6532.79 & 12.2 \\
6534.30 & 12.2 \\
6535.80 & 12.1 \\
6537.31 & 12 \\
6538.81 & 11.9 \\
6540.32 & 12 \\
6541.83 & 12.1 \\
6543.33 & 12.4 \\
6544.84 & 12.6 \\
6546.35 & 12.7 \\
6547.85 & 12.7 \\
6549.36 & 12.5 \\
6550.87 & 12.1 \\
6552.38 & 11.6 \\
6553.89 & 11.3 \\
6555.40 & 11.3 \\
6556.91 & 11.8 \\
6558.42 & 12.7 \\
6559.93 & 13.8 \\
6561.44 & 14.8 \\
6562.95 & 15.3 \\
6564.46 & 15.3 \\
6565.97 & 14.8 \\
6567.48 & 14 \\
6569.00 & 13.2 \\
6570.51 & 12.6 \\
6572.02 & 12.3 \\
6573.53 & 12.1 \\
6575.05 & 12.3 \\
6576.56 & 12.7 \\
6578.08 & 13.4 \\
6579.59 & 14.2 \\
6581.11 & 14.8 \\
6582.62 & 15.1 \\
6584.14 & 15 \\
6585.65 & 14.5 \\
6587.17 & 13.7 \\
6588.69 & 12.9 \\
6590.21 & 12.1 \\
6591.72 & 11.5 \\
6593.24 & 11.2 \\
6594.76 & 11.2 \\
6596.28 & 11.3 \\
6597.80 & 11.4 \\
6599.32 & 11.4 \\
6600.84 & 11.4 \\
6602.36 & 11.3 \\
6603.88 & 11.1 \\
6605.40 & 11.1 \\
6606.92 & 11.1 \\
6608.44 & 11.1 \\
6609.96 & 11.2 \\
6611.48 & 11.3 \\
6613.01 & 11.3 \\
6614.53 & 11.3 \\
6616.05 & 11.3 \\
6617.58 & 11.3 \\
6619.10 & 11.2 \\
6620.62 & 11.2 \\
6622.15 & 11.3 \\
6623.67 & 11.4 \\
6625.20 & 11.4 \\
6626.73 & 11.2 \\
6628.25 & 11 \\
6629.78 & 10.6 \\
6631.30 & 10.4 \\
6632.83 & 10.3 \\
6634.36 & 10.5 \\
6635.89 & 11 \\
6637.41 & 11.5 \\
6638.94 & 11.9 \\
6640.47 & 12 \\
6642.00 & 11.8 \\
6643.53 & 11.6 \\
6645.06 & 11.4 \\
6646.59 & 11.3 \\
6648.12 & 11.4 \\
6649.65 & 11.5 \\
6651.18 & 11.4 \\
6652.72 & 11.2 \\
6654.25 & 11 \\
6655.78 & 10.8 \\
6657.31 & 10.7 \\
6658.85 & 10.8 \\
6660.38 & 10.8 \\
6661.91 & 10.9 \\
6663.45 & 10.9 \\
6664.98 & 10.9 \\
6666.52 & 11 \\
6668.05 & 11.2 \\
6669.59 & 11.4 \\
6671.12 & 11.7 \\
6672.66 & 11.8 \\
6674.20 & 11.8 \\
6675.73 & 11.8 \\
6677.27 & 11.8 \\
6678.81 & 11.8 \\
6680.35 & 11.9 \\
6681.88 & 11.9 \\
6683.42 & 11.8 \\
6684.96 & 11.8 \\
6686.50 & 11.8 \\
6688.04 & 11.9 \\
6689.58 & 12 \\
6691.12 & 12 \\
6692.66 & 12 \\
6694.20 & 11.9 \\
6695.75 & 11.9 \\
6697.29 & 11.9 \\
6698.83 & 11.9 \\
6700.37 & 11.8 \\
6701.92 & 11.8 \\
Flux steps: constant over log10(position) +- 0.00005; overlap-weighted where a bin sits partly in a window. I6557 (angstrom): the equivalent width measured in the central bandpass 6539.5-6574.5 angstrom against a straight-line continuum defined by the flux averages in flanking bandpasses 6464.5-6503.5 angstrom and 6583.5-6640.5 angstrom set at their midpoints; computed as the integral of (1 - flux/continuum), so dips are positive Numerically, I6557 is -3.9 angstrom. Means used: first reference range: 11.7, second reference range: 11.5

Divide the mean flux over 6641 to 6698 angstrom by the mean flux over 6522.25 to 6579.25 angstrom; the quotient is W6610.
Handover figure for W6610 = 0.91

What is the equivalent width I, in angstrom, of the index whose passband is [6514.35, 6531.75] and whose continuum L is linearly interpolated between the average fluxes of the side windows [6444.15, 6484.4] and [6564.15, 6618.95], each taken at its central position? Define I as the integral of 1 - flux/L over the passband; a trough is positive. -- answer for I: 1.0 angstrom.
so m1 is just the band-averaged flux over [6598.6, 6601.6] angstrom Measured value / 11.4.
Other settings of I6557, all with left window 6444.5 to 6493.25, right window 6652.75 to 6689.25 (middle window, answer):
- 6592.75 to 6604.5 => 0.2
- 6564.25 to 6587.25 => -4.4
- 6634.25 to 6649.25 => -0.1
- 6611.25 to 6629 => 0.3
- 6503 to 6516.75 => 0.2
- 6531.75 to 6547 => -0.8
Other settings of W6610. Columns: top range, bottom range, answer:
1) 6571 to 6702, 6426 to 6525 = 1.03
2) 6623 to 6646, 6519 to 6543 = 0.95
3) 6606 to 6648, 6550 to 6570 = 0.85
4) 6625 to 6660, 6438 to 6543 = 0.97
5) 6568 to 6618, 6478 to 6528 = 1.07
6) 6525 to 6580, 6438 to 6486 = 1.10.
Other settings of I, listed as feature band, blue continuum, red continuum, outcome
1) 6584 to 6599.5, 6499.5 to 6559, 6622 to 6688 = -1.07 angstrom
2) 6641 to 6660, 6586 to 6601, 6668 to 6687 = 0.89 angstrom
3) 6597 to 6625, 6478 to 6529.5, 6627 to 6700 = 0.37 angstrom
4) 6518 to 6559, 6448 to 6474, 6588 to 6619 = -1.06 angstrom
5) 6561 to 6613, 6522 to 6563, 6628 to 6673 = -3.90 angstrom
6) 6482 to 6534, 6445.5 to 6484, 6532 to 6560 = 1.84 angstrom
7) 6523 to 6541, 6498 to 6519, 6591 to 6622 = -1.02 angstrom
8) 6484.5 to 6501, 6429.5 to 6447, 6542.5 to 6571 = 0.34 angstrom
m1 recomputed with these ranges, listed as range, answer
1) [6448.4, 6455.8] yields 11.3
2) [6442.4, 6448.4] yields 11.1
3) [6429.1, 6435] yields 10.9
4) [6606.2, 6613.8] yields 11.2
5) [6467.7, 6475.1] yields 12.1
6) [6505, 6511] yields 11.7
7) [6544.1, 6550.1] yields 12.6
